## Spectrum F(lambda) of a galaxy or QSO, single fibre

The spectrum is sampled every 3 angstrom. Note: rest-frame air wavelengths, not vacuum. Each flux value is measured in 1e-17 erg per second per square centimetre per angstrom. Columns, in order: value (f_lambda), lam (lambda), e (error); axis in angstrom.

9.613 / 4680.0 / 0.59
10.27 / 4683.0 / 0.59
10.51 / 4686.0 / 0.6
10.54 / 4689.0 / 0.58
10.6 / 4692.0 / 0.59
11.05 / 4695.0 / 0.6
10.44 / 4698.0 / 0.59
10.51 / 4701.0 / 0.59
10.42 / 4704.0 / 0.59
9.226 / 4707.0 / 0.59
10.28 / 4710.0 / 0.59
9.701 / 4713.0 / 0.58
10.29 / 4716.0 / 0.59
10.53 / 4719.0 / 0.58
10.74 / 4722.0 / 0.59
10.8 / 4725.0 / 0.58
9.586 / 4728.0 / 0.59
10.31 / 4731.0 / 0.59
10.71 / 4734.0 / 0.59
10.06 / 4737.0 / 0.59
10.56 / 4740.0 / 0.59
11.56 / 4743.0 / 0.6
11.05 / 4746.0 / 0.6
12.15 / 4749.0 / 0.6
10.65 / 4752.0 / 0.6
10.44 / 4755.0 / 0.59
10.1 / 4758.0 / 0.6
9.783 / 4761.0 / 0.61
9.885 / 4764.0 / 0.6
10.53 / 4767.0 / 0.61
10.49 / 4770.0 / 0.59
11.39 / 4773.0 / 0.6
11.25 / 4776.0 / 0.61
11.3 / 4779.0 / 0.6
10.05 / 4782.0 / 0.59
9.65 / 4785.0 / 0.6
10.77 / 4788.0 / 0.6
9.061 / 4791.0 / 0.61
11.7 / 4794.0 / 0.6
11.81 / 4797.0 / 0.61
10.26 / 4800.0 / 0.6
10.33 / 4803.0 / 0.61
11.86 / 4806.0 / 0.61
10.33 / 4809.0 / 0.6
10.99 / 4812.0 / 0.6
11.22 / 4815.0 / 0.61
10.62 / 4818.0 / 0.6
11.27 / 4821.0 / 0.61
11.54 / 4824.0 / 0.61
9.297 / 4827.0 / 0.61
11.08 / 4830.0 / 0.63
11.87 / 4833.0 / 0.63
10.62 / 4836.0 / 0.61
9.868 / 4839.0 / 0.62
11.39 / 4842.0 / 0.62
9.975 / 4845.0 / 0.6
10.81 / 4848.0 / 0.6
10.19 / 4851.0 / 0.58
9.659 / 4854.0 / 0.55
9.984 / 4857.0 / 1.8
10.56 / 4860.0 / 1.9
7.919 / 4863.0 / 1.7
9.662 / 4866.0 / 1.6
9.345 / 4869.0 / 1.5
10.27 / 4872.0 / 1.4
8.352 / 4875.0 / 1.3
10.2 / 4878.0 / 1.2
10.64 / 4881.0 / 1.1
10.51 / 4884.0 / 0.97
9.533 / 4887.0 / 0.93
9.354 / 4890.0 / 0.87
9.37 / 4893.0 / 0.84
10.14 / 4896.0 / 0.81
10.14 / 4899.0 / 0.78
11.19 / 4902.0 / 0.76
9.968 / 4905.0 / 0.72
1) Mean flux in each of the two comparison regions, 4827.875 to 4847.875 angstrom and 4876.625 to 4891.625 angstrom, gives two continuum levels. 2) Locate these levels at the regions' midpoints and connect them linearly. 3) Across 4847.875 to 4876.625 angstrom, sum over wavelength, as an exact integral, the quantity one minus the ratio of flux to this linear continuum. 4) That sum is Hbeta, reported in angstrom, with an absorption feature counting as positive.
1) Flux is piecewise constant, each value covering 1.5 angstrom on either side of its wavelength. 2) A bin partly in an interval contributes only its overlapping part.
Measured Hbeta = 2.10 angstrom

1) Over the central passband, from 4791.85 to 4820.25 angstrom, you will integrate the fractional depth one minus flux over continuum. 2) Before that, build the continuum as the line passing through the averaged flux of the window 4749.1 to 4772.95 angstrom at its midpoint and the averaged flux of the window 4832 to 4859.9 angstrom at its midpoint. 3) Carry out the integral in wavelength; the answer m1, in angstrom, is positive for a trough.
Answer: -1.4 angstrom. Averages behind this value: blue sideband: 10.4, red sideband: 10.5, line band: 11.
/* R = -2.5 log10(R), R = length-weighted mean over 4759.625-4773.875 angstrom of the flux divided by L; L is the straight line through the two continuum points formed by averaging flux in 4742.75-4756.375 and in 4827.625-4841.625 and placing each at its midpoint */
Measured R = 0.07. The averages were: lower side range 11.1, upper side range 10.8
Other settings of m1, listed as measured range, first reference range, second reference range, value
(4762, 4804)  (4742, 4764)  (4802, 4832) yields 0.8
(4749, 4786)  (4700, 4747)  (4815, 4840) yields 0.1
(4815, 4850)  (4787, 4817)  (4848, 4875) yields -1.8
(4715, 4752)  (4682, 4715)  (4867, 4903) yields -1.7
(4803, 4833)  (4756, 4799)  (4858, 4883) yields -2.3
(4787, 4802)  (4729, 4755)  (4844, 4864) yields -0.4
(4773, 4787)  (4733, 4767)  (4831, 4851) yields 0.0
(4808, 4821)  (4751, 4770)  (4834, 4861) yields -0.7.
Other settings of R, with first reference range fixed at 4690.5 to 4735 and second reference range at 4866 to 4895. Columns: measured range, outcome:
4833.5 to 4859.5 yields -0.06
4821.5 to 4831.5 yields -0.08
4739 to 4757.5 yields -0.08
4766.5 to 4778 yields -0.09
